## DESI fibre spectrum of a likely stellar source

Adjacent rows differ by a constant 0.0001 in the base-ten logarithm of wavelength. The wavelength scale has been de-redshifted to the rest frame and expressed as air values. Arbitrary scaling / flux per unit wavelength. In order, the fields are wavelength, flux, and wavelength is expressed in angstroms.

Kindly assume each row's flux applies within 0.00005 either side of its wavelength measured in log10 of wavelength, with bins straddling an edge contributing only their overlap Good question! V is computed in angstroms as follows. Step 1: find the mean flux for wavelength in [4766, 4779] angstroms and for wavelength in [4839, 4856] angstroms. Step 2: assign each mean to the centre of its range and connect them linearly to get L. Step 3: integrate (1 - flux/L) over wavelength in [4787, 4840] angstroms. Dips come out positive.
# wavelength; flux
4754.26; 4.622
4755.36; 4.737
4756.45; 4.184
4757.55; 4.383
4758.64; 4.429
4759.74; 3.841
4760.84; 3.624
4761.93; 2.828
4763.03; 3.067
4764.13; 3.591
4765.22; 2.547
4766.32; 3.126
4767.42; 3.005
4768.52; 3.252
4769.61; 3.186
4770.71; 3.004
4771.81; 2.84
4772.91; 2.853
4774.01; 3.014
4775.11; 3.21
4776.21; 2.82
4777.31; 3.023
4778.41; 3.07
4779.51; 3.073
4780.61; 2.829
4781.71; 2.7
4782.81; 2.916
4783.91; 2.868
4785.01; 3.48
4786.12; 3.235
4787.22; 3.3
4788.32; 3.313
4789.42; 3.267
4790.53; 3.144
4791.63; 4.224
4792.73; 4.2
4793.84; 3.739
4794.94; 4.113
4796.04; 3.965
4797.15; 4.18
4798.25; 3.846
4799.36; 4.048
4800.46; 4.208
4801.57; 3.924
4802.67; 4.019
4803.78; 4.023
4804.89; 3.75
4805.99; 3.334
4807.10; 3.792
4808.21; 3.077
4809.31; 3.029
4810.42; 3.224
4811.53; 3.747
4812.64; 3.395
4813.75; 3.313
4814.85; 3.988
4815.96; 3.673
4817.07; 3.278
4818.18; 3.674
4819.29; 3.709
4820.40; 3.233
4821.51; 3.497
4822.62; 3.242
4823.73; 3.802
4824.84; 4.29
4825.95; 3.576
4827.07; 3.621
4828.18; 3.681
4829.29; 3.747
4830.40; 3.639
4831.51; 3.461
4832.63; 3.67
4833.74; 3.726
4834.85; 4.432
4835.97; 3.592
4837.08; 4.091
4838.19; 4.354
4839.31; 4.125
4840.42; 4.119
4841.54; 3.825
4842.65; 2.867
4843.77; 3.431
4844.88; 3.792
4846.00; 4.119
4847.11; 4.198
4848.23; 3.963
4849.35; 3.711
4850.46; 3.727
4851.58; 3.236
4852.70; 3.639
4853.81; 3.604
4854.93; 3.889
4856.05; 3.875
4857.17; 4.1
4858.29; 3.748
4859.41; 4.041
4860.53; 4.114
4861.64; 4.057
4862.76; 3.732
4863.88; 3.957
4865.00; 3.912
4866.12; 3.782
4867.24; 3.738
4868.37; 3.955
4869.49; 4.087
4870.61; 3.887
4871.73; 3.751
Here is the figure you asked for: -4.6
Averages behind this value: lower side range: 3.03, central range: 3.72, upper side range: 3.75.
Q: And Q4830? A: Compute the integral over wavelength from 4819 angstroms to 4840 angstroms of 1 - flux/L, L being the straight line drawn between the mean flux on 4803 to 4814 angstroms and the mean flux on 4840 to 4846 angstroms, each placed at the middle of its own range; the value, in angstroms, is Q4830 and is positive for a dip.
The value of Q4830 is -1.1 angstroms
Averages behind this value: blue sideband 3.48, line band 3.77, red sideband 3.64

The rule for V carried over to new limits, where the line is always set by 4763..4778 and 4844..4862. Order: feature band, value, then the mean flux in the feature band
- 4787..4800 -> -2.1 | 3.8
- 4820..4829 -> -0.1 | 3.63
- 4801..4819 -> -0.8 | 3.58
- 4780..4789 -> 0.3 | 3.08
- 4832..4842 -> -0.8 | 3.99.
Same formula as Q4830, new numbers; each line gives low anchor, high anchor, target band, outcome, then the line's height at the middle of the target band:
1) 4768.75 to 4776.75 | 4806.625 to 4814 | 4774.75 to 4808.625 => -3.4 angstroms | 3.18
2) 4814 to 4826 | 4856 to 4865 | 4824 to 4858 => -0.1 angstroms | 3.8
